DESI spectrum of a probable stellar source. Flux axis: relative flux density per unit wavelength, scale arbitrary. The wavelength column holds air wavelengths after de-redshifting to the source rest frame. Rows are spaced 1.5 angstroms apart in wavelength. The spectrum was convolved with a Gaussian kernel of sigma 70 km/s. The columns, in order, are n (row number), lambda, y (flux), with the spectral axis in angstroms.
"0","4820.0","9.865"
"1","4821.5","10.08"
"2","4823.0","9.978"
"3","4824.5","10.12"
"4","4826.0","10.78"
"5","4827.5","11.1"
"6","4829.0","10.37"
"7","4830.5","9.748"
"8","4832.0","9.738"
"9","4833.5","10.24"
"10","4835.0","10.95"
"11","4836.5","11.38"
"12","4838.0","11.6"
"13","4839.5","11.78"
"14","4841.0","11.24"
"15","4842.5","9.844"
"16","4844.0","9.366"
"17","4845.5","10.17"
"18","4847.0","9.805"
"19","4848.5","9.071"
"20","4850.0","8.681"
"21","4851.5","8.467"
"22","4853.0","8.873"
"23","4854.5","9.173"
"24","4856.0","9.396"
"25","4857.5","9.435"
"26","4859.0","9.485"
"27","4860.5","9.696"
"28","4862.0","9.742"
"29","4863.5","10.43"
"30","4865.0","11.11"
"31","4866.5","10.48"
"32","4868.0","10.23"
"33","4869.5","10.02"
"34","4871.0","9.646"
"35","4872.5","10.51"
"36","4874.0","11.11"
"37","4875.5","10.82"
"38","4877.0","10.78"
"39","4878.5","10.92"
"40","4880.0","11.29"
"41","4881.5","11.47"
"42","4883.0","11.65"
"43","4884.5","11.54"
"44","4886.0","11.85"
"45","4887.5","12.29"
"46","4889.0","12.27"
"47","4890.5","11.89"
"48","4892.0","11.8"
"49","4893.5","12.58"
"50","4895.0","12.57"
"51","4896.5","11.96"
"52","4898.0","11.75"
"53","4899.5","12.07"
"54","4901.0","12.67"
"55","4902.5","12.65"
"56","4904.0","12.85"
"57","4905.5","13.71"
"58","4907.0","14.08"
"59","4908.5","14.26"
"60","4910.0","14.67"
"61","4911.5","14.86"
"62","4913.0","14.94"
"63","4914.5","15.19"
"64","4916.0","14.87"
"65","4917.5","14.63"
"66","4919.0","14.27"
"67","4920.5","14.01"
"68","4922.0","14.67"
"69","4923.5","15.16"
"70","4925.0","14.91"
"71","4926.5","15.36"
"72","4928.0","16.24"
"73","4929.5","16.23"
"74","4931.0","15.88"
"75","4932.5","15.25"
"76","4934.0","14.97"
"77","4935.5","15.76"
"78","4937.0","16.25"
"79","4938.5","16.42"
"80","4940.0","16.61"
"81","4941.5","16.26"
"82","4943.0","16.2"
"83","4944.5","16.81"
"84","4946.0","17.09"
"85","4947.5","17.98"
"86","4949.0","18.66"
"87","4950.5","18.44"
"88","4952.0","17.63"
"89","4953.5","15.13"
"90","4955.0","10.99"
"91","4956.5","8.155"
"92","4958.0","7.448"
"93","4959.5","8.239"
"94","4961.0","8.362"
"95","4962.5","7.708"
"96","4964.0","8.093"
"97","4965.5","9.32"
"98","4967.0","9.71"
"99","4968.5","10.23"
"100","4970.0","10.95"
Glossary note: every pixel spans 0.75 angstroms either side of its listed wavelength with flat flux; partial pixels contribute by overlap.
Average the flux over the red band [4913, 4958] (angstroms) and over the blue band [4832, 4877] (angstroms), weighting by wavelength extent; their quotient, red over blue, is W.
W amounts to 1.5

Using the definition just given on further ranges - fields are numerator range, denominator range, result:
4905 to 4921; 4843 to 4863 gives 1.55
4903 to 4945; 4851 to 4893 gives 1.43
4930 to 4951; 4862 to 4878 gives 1.58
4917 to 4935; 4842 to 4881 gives 1.52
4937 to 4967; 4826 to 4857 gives 1.33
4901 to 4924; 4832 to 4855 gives 1.42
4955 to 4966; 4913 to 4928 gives 0.56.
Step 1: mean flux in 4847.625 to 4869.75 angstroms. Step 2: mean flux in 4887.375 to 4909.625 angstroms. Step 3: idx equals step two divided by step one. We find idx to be 1.3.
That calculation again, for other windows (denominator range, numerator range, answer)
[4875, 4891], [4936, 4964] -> 1.21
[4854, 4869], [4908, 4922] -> 1.47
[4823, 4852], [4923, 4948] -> 1.57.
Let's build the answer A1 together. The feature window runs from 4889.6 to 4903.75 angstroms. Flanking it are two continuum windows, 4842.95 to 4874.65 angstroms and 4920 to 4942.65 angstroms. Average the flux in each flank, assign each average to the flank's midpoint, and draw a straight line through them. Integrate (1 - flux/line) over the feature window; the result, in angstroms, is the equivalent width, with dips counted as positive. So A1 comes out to 0.6 angstroms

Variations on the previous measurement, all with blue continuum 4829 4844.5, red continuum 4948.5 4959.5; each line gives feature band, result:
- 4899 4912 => -1.4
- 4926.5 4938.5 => -2.8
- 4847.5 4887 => 3.8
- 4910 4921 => -2.0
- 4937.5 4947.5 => -2.8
